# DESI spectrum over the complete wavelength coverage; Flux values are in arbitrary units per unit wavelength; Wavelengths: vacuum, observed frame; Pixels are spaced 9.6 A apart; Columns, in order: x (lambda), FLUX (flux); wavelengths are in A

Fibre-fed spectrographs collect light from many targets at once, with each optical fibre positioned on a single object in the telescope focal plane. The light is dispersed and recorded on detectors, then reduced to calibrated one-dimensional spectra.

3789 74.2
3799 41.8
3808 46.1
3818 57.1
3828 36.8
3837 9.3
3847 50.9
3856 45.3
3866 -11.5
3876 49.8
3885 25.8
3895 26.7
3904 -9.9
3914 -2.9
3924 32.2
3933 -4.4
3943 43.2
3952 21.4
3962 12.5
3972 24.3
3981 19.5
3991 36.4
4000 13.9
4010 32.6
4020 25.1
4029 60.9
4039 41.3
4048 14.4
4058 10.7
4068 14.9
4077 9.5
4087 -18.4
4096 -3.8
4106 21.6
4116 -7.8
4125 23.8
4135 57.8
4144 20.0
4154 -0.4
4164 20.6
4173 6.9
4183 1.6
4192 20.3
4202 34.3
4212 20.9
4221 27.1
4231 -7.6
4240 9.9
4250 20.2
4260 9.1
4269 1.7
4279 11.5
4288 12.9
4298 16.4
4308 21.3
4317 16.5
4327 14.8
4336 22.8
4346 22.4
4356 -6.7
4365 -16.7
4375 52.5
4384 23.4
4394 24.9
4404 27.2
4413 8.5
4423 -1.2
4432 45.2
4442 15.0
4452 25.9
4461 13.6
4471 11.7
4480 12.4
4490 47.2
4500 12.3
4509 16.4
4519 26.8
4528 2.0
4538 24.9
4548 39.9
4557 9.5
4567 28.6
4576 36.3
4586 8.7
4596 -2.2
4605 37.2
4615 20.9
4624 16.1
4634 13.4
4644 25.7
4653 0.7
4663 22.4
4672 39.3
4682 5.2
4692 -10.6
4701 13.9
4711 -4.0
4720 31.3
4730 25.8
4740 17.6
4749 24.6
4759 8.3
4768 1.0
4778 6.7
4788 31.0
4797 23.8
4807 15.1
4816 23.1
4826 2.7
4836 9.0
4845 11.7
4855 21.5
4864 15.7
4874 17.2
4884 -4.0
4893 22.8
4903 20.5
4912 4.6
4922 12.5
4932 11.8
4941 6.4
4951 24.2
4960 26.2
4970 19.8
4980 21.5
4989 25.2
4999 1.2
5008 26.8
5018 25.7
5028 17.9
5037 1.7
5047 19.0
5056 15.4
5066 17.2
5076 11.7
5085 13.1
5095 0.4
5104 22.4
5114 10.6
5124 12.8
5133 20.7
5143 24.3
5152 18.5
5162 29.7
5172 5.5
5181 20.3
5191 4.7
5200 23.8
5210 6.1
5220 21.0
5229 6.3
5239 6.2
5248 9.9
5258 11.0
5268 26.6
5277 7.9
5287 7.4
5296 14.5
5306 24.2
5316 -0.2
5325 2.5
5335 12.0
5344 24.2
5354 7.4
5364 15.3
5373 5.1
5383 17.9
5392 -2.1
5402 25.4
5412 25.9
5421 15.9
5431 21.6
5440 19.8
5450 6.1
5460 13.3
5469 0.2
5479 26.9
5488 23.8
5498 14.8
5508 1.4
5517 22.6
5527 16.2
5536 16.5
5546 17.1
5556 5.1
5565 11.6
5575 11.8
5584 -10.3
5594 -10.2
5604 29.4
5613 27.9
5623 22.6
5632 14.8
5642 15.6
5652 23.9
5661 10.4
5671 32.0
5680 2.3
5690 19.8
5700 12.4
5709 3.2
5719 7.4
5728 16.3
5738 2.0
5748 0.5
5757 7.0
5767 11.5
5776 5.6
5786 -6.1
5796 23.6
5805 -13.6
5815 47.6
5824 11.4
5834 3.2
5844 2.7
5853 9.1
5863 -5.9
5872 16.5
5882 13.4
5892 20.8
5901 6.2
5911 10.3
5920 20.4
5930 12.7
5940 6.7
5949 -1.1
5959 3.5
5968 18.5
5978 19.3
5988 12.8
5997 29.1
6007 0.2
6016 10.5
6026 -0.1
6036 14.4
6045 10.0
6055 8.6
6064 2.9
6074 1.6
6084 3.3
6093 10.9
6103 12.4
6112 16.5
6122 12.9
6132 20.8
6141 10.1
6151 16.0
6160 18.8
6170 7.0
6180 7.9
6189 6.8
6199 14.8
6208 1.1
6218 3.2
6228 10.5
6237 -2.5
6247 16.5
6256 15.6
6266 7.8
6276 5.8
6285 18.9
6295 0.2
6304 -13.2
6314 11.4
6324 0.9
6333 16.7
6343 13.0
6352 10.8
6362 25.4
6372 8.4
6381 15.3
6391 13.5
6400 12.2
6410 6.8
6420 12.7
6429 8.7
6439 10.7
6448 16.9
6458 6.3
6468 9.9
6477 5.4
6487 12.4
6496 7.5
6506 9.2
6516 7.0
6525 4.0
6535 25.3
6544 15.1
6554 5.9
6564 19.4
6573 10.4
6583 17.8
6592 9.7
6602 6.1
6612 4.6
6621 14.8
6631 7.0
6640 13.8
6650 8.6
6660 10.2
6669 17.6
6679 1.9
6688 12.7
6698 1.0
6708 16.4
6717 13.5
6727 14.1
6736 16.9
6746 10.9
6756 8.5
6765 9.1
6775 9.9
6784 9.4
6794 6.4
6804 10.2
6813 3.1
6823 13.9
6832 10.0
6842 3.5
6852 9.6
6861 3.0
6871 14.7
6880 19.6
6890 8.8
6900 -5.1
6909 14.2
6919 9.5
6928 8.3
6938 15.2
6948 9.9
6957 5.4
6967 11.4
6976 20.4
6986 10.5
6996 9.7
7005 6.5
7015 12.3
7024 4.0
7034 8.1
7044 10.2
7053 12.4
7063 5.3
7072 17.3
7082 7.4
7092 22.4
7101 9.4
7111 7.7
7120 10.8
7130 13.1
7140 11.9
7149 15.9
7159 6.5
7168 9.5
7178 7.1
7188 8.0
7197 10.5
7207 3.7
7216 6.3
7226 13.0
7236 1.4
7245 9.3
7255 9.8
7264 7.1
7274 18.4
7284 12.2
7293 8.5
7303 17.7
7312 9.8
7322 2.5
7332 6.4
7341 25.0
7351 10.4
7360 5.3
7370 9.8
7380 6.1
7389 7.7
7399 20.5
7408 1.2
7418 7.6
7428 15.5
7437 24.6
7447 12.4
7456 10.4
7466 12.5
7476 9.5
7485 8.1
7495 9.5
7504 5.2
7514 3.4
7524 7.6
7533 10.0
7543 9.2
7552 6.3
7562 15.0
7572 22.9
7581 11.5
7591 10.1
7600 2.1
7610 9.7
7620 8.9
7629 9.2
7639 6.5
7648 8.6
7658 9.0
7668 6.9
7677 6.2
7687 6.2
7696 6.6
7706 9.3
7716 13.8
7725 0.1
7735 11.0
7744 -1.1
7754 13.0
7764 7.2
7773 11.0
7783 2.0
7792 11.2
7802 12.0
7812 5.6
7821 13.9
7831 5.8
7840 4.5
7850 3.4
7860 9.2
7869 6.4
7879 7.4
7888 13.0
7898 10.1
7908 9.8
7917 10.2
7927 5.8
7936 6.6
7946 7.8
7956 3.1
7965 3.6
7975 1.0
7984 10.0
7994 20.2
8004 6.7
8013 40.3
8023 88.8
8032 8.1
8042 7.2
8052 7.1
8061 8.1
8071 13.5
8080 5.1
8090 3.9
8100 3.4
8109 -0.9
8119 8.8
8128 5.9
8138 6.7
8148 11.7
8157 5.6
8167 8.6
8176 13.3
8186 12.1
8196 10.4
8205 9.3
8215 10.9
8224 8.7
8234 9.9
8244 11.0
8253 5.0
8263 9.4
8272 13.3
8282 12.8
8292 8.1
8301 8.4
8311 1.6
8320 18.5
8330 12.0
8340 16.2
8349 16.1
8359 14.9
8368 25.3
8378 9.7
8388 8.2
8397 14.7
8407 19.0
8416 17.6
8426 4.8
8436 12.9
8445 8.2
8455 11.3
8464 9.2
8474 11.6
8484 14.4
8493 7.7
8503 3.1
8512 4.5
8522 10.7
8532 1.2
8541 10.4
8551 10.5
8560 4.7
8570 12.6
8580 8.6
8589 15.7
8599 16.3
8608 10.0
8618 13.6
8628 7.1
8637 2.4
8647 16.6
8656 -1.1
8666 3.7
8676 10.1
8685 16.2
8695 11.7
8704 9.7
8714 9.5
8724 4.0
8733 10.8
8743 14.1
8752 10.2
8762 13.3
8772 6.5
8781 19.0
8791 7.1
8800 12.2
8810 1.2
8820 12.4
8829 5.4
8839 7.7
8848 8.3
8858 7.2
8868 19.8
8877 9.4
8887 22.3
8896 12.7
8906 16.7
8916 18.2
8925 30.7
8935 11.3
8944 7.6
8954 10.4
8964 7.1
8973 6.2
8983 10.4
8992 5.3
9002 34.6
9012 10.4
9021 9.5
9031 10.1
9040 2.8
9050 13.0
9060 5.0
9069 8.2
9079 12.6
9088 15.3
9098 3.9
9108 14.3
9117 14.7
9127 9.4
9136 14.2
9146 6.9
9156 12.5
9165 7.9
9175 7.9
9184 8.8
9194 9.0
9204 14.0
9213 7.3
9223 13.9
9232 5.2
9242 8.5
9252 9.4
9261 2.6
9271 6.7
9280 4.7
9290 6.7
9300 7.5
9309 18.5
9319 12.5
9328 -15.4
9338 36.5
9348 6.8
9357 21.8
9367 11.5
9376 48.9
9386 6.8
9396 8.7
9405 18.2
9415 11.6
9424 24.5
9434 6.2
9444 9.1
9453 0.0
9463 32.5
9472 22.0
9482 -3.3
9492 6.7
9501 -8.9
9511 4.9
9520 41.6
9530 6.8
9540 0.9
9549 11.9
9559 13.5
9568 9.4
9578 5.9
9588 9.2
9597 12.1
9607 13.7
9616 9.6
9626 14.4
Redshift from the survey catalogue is 1.15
